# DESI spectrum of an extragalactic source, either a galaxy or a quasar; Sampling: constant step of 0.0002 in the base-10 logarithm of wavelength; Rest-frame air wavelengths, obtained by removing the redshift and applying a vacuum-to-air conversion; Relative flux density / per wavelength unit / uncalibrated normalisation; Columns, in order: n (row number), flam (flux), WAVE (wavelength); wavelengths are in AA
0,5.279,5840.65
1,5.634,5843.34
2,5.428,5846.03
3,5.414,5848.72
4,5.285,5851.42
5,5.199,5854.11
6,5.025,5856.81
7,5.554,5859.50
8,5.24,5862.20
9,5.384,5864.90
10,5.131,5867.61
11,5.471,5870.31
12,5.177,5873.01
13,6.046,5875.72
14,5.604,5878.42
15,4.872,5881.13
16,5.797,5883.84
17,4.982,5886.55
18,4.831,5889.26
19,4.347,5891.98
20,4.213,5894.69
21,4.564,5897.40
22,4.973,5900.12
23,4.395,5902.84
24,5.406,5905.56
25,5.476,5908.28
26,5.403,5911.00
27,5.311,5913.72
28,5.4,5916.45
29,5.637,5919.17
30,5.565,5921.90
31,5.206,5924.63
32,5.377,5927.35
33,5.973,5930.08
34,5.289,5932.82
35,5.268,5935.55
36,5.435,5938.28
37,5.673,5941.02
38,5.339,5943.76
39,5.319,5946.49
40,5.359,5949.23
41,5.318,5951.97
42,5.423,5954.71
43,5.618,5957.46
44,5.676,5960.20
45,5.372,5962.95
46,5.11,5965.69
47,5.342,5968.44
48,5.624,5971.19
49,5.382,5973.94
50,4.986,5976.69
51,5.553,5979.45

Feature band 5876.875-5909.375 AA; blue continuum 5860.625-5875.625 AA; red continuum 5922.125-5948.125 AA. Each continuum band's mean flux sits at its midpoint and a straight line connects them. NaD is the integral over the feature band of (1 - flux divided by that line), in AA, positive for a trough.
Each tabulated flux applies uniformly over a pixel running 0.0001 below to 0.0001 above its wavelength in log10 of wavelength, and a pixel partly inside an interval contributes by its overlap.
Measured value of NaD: 2.55 AA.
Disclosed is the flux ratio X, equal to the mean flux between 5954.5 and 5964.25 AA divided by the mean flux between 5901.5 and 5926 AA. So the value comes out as 1.04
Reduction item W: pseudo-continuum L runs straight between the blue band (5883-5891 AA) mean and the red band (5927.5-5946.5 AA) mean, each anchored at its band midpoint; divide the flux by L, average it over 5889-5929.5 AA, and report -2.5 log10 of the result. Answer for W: 0.039 mag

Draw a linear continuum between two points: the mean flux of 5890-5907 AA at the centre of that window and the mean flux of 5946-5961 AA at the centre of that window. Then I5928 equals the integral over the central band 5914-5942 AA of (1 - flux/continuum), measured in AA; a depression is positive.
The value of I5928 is -2.2 AA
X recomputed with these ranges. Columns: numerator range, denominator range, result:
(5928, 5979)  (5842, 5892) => 1.02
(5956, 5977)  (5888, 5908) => 1.15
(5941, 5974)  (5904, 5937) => 1.00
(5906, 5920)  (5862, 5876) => 1.01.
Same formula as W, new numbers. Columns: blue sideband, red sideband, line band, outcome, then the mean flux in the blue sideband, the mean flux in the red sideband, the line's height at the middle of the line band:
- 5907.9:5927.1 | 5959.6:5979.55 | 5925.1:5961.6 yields -0.014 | 5.42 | 5.36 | 5.39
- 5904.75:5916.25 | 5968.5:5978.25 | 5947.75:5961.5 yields -0.025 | 5.4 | 5.33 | 5.35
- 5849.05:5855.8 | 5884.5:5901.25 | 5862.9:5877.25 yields -0.089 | 5.25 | 4.69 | 5.01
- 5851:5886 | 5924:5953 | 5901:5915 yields 0.042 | 5.36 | 5.42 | 5.4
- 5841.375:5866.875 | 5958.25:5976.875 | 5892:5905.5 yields 0.166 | 5.34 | 5.39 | 5.36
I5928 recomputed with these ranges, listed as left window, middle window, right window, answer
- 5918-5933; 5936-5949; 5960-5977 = 0.1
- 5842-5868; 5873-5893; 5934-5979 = 0.5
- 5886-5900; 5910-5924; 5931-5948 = -1.2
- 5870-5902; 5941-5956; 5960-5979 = -0.3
